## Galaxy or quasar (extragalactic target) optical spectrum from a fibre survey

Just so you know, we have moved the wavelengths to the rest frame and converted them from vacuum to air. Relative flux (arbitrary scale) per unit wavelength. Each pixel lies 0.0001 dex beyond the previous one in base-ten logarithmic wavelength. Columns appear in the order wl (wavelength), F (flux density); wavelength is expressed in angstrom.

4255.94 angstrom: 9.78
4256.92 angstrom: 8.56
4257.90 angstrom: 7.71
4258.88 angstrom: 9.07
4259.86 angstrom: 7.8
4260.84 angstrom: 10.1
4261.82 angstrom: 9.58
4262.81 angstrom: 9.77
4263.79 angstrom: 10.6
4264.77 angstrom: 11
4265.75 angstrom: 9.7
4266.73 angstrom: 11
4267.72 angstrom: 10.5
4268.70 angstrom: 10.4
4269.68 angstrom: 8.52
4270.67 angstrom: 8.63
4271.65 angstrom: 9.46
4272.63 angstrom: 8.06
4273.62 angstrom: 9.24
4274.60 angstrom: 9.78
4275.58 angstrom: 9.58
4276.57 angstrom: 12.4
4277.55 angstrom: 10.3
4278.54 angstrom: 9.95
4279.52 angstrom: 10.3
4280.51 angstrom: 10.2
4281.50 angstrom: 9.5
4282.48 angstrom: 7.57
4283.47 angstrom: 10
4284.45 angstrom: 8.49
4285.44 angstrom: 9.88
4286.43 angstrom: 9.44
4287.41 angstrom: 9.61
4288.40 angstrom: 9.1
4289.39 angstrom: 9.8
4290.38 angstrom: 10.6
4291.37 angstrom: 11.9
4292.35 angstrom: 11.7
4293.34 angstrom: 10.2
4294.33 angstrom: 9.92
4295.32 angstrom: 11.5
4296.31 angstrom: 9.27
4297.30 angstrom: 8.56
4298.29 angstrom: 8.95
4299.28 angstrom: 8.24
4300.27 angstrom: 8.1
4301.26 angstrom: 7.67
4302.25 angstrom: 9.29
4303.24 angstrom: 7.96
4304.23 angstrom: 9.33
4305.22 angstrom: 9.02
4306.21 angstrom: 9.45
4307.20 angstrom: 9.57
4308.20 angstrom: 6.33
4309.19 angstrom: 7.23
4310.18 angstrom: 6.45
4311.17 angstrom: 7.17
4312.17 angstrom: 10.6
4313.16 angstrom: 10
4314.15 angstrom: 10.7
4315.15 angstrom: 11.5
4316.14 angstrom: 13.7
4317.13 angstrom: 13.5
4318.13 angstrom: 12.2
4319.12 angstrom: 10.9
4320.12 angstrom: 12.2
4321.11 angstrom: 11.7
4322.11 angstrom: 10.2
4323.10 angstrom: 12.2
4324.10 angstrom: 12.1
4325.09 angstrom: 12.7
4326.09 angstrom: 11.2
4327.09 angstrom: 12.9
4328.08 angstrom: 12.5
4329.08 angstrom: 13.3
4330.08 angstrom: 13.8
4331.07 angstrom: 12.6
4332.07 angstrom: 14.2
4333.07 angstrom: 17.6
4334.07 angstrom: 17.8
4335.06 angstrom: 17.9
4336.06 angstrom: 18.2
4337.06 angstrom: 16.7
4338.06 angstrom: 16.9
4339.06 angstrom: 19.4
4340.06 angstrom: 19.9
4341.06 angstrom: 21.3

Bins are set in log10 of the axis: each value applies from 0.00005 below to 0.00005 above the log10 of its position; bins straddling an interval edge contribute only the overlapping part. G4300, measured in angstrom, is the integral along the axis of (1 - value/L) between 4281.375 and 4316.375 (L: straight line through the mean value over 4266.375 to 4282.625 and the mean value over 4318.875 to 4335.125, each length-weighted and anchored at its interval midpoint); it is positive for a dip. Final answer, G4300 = 6.0 angstrom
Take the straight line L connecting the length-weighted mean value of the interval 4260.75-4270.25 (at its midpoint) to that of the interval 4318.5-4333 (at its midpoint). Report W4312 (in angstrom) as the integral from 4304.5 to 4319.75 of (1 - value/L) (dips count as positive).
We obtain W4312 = 2.6 angstrom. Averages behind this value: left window 10.1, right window 12.5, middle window 9.9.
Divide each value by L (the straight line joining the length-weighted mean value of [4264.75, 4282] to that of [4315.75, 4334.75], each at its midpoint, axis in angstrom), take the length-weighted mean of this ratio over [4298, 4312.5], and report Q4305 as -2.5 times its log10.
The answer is 0.38 mag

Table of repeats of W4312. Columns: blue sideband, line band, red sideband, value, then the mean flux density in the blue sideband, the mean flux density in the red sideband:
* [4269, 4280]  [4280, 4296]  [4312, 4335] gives 0.87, 9.67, 12.7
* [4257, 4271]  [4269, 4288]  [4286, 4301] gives 0.27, 9.58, 9.76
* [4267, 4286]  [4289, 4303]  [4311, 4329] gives 1.15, 9.63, 11.7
